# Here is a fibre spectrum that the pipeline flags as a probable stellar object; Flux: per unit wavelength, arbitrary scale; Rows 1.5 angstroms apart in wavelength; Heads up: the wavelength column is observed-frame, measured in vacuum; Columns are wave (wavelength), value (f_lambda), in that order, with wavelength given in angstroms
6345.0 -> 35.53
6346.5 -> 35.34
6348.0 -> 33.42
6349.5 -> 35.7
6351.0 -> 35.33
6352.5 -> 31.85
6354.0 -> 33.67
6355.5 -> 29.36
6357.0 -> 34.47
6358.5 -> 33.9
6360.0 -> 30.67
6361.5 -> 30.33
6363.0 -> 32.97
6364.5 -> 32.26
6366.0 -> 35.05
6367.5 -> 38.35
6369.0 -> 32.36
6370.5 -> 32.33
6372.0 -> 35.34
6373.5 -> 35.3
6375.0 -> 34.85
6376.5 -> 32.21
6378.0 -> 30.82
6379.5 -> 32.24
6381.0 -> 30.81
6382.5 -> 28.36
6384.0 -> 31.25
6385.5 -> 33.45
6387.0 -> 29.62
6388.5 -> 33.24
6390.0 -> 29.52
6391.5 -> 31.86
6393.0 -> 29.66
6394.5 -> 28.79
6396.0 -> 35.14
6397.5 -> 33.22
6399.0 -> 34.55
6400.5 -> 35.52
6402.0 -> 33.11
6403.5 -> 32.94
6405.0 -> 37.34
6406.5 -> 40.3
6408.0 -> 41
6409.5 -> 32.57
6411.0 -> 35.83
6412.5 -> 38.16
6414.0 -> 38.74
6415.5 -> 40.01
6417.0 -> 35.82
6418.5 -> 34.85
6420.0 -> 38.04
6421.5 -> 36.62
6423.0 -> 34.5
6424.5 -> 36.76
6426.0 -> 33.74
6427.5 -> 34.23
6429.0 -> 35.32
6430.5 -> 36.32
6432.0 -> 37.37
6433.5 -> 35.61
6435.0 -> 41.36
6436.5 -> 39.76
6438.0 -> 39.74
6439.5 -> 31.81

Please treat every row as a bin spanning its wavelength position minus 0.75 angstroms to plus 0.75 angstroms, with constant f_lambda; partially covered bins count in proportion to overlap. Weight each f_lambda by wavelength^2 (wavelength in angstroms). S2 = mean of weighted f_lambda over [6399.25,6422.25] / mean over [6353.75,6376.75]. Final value 1.1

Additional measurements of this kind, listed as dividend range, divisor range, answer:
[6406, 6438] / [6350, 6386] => 1.15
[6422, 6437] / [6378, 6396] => 1.19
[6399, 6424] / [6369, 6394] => 1.16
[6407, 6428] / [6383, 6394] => 1.19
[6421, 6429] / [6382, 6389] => 1.14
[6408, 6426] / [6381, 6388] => 1.20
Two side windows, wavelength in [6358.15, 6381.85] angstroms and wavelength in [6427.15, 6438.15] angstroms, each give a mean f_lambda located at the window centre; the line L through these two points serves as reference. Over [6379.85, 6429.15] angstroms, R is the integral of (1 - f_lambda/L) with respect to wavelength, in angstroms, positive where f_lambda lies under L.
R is 1.6 angstroms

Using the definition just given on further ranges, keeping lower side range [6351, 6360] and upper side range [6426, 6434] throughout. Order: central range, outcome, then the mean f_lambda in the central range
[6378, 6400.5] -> 1.56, 31.7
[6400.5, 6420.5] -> -1.11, 36.8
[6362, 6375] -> -0.39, 34.2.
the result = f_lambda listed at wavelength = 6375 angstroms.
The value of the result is 34.85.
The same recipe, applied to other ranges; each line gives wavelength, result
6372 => 35.34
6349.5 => 35.7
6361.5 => 30.33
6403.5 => 32.94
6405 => 37.34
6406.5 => 40.3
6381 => 30.81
